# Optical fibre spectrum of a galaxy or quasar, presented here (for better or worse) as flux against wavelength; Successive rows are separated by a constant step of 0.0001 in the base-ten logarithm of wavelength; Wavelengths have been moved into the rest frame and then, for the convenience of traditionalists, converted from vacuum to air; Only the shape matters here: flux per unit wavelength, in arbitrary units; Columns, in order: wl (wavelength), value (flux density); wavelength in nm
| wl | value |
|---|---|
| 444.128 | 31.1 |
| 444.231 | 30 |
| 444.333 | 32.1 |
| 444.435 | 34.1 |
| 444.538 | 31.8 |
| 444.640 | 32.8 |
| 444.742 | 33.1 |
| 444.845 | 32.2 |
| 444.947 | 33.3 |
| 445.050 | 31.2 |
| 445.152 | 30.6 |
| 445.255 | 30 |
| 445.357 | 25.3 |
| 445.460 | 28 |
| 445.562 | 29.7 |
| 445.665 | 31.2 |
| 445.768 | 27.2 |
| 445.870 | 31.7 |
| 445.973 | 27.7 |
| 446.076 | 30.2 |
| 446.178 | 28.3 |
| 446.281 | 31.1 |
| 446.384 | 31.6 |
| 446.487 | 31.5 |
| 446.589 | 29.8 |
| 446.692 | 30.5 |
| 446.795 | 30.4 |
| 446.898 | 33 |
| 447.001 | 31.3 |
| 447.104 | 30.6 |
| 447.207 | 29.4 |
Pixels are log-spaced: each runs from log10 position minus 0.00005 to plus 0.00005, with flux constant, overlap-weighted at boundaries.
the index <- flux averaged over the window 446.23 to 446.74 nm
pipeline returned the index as 30.9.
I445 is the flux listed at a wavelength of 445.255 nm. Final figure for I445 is 30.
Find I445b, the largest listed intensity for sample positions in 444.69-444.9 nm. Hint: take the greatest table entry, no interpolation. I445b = 33.1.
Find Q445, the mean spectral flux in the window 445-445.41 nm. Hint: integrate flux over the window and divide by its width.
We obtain 29.3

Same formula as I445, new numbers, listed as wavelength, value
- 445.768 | 27.2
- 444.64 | 32.8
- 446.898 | 33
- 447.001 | 31.3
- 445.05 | 31.2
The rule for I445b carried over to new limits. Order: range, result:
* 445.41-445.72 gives 31.2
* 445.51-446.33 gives 31.7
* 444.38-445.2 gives 34.1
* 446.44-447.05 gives 33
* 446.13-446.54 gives 31.6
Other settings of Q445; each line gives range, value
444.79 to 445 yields 32.6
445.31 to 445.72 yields 28.5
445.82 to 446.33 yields 29.8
